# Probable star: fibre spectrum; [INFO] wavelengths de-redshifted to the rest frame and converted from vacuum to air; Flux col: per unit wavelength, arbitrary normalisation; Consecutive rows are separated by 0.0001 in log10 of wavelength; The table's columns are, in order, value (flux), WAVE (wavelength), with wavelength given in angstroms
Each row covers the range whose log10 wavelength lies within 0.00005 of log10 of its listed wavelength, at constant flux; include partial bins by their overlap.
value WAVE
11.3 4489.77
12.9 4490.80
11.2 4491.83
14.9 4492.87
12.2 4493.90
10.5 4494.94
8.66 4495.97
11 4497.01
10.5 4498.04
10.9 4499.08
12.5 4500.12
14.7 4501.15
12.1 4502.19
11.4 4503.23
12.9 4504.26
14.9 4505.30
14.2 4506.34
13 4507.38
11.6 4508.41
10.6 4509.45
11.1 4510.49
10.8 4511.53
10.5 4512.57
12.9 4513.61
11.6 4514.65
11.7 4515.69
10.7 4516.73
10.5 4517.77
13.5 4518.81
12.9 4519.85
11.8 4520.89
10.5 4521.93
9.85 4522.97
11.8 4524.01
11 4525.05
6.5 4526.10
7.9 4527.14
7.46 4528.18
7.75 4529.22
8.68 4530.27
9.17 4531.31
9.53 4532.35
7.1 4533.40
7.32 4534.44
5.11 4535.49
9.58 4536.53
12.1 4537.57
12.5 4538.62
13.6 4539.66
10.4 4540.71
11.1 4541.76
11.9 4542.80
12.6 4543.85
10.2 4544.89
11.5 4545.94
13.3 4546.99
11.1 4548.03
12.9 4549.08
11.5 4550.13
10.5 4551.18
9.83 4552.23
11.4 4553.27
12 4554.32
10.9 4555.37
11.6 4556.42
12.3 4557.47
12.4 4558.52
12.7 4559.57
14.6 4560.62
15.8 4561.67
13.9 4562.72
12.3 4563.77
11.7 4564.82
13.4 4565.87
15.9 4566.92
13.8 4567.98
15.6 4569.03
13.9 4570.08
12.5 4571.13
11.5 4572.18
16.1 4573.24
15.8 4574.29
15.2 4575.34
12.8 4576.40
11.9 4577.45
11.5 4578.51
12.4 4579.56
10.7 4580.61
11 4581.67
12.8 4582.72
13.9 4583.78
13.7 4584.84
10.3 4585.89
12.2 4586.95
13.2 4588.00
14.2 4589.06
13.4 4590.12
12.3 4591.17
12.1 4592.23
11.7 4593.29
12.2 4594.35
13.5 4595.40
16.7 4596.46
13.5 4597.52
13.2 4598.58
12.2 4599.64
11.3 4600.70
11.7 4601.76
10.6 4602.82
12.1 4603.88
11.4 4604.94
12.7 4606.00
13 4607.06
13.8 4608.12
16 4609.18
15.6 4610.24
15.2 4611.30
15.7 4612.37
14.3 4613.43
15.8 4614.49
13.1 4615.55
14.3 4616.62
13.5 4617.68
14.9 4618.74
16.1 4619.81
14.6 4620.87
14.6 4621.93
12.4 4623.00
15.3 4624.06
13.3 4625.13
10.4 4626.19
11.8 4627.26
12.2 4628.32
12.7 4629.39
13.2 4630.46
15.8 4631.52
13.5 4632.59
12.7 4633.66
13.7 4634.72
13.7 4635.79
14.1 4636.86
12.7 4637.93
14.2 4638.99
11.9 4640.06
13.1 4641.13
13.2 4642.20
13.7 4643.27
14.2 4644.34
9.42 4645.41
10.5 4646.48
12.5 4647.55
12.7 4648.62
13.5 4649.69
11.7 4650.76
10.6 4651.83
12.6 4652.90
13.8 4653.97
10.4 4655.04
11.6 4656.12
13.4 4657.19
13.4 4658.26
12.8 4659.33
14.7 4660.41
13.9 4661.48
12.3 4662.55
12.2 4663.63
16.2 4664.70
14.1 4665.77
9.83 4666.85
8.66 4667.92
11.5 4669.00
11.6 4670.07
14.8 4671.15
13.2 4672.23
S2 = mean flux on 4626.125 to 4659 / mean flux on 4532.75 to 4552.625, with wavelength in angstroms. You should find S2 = 1.18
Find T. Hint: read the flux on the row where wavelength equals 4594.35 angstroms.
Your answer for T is 12.2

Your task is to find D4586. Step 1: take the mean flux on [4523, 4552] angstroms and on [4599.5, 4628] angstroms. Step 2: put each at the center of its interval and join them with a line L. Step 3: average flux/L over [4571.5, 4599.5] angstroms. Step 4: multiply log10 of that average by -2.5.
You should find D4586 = -0.060 mag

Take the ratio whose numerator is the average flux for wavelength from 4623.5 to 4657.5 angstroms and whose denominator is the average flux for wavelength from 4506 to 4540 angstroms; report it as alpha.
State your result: 1.2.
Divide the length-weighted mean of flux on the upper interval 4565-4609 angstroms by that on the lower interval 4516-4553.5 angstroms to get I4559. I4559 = 1.25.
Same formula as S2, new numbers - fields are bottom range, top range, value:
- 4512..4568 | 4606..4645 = 1.23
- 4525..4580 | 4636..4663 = 1.09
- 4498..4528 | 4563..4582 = 1.15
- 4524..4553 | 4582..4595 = 1.25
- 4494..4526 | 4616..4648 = 1.14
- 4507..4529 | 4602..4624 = 1.29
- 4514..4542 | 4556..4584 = 1.32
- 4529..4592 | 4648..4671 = 1.04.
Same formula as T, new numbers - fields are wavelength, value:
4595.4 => 13.5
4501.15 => 14.7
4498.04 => 10.5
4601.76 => 11.7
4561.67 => 15.8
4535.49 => 5.11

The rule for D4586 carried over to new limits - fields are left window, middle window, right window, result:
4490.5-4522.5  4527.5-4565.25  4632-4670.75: 0.099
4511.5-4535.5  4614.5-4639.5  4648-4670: -0.151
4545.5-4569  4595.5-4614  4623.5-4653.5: -0.062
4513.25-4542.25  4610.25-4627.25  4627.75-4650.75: -0.143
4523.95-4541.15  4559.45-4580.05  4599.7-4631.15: -0.227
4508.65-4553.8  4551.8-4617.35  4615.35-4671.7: -0.124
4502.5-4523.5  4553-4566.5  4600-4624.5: 0.003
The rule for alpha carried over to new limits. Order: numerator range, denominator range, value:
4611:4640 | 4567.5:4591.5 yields 1.05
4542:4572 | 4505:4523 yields 1.06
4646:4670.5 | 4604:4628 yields 0.89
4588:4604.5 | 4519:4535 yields 1.36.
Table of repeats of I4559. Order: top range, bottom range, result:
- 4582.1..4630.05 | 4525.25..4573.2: 1.17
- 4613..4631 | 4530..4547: 1.33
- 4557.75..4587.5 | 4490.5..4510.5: 1.09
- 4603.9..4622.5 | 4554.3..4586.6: 1.10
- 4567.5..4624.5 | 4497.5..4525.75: 1.13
